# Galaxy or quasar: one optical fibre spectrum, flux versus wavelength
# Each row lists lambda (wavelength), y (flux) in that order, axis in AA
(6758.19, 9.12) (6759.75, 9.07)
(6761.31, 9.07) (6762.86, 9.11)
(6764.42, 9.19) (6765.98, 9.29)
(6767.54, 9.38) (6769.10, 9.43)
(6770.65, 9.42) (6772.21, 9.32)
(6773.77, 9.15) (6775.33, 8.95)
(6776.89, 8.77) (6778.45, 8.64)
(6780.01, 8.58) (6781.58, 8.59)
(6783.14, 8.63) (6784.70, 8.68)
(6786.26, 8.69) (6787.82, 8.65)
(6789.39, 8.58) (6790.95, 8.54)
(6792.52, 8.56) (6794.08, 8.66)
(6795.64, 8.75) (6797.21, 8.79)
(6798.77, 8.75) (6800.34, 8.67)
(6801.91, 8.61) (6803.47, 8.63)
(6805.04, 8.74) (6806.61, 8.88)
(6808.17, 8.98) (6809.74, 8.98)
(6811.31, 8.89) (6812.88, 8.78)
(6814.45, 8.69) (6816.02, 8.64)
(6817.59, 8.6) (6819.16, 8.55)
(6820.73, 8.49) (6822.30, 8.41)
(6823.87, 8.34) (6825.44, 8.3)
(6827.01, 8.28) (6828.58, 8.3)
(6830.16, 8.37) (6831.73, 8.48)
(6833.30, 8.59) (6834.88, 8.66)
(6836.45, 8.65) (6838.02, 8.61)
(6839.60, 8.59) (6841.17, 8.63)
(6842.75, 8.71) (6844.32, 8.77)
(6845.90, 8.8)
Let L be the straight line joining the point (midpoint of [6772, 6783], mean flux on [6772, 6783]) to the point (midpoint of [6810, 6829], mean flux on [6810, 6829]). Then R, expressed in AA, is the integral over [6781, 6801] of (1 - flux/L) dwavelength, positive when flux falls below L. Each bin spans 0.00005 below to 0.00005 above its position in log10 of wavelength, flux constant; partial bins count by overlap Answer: 0.16 AA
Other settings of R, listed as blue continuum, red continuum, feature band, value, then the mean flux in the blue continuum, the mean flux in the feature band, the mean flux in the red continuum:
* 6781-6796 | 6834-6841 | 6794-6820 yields -0.33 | 8.64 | 8.74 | 8.63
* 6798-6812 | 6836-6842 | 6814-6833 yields 0.53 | 8.79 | 8.46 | 8.62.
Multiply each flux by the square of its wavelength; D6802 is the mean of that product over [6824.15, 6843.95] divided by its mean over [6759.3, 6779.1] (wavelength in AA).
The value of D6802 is 0.95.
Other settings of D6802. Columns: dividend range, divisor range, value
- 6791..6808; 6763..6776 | 0.95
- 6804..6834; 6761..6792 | 0.97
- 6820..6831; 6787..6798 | 0.98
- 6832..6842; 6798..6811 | 0.99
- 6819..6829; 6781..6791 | 0.98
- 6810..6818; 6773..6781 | 1.00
